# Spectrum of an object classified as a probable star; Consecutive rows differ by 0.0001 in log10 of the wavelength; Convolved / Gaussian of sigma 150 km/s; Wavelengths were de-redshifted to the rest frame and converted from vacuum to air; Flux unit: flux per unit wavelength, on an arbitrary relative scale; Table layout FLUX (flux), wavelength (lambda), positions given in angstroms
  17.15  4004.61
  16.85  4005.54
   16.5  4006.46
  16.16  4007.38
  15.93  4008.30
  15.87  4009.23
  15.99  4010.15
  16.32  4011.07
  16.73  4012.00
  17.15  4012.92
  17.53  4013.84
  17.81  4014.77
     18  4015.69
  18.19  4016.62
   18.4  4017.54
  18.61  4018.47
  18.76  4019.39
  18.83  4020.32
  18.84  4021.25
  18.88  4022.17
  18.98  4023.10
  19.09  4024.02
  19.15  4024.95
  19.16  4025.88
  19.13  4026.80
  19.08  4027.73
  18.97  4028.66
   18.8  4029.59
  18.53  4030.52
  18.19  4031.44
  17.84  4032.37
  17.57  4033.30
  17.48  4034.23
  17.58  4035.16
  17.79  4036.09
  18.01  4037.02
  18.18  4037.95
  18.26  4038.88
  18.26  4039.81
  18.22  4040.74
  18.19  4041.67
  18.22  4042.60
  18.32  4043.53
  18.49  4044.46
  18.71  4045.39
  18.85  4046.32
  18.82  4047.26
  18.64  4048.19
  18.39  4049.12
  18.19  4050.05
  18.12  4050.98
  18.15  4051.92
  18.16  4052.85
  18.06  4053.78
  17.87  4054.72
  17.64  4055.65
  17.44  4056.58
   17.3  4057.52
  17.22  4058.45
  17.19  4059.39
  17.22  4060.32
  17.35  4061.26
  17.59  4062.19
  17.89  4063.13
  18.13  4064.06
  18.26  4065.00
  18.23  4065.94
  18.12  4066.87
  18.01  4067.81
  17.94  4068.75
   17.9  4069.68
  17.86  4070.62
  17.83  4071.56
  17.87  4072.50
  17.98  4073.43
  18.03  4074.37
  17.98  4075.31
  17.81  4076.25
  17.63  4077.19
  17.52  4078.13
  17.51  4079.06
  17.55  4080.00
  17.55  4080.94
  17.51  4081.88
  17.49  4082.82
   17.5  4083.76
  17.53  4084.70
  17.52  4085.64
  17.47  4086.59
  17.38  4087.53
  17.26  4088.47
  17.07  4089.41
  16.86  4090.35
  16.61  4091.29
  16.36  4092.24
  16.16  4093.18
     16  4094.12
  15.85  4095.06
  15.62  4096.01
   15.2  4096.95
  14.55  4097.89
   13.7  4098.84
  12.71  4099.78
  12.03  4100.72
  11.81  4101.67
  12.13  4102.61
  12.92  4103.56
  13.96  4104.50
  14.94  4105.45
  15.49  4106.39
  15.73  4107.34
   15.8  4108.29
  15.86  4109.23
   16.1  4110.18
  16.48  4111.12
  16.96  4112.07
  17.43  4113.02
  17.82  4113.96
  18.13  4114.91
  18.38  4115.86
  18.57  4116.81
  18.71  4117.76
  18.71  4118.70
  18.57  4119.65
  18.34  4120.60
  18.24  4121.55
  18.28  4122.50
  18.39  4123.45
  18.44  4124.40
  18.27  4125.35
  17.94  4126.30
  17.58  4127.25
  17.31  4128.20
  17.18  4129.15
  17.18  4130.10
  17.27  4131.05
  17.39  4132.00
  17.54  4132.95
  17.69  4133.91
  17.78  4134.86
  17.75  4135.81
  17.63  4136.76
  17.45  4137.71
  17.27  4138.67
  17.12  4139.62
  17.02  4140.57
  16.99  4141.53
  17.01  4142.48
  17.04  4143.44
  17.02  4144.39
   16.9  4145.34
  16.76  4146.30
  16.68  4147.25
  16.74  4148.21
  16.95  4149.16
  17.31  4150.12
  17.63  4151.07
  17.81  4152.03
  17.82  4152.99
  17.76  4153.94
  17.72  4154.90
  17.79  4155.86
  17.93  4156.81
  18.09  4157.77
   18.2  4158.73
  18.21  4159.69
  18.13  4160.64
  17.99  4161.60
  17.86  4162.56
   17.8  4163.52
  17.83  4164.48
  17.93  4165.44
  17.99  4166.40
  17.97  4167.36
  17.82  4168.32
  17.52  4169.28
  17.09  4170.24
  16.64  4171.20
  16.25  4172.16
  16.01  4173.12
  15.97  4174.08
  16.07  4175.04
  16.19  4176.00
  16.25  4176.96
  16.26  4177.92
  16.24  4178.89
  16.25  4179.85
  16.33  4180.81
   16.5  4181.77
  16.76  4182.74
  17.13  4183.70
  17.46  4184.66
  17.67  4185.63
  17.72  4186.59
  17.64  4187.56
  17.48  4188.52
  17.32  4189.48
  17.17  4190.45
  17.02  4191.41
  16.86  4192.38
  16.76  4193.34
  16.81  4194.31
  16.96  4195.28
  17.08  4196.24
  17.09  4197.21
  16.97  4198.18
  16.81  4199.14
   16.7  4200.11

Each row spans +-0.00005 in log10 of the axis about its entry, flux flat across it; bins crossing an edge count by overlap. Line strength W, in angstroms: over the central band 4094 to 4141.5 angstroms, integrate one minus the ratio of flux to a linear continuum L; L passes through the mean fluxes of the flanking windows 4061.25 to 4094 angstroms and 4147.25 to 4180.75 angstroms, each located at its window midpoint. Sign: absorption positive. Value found 2.3 angstroms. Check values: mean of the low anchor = 17.6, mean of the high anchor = 17.3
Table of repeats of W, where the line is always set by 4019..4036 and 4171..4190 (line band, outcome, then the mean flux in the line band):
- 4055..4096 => 1.2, 17.4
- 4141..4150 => 0.1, 16.9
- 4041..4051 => -0.1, 18.5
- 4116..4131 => -0.6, 18.1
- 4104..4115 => 0.9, 16.2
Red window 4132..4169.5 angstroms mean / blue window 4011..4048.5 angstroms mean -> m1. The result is 0.96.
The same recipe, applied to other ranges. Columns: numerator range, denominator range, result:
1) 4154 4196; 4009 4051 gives 0.94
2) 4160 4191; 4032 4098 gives 0.97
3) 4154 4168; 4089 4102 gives 1.19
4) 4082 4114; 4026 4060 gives 0.86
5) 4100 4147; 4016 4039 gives 0.91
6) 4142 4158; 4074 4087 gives 0.99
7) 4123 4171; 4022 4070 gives 0.97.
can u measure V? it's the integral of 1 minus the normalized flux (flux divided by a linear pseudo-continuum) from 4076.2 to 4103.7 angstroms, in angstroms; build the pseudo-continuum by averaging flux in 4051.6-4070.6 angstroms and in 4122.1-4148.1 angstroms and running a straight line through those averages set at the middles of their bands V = 2.5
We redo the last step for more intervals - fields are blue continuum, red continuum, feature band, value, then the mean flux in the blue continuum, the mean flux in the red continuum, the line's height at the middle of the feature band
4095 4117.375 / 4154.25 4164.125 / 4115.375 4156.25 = -2.1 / 15.3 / 18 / 16.8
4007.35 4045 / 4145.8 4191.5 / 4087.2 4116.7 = 3.4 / 18.1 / 17.2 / 17.6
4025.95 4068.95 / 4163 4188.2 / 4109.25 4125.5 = -0.4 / 18.1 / 17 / 17.5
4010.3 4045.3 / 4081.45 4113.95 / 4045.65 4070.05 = -1.1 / 18.2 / 15.7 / 17.2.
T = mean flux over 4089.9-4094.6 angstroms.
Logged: 16.4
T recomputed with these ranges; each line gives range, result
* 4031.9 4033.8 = 17.7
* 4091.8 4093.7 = 16.3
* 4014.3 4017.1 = 18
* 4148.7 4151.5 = 17.3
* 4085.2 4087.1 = 17.4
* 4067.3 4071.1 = 17.9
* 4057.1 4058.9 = 17.3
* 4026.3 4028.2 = 19.1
